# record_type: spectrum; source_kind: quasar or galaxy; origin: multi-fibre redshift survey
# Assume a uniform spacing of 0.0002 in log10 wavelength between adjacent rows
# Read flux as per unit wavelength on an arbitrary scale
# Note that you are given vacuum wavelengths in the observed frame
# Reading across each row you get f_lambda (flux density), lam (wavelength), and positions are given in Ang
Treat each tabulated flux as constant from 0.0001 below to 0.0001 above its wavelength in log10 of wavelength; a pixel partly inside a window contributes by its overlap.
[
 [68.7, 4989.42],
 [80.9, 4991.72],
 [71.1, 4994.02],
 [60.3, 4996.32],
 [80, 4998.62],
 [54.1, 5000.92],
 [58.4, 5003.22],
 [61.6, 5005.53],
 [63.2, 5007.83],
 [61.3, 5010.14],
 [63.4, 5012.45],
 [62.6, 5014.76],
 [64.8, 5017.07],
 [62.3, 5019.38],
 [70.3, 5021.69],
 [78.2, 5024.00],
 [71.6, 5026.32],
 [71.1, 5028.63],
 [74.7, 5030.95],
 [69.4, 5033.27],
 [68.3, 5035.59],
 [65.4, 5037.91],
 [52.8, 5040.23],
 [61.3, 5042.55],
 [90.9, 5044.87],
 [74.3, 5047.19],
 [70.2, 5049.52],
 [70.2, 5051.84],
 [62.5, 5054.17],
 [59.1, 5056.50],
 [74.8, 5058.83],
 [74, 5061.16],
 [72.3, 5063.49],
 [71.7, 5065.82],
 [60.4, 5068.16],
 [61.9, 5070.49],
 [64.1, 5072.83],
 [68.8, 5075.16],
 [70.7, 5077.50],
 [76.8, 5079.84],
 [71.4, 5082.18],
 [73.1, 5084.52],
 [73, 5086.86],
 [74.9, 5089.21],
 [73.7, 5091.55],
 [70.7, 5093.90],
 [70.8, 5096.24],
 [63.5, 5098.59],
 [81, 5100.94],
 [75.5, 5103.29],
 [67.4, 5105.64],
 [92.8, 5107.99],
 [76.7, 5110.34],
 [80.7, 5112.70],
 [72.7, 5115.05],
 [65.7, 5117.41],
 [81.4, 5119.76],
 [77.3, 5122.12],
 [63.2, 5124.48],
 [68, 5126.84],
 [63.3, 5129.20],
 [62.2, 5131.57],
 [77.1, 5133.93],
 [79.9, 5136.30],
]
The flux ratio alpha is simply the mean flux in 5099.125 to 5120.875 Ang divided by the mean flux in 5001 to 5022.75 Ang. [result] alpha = 1.22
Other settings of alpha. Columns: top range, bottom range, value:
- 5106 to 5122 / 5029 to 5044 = 1.18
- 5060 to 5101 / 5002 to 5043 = 1.07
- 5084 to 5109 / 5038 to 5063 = 1.07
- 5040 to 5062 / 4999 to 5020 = 1.12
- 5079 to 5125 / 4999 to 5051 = 1.11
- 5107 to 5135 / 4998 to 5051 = 1.09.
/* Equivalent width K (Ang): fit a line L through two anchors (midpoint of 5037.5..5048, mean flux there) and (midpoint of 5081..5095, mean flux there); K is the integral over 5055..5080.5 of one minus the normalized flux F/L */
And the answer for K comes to 1.0 Ang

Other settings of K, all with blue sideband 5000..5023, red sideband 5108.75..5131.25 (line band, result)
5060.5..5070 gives -0.23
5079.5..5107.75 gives -1.40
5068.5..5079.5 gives 0.21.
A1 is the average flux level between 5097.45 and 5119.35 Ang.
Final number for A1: 75.4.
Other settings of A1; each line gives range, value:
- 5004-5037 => 67.2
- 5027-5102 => 69.9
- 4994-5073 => 67.2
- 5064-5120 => 72.3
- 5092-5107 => 71.9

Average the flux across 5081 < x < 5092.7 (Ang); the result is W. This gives 73.2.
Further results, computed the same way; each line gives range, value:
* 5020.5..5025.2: 74.1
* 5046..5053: 71.7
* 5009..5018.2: 63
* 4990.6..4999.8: 73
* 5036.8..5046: 67.6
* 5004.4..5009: 62.4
